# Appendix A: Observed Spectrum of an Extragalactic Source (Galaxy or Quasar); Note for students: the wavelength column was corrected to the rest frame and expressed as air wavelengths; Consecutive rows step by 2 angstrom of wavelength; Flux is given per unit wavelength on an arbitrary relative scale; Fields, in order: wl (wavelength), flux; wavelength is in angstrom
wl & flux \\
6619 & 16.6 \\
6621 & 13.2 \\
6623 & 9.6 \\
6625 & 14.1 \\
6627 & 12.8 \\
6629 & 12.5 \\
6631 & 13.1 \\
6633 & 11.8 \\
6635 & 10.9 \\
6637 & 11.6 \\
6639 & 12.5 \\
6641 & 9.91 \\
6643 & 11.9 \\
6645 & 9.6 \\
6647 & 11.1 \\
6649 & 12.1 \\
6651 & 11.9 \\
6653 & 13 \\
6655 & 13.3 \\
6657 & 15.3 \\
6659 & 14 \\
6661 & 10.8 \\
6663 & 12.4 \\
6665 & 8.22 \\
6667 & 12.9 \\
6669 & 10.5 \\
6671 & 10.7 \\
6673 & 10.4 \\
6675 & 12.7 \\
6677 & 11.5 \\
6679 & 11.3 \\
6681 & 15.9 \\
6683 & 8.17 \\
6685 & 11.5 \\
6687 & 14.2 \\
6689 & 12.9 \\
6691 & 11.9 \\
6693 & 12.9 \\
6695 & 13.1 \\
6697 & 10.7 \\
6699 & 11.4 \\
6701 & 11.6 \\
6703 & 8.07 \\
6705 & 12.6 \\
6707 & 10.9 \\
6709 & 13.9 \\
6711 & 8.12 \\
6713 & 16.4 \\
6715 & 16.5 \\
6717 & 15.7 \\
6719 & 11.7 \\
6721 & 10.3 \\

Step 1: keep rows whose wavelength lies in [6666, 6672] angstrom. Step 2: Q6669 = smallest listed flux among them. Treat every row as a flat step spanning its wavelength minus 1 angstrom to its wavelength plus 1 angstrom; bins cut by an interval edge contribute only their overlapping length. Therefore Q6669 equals 10.5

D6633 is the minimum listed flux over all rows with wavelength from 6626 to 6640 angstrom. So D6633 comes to 10.9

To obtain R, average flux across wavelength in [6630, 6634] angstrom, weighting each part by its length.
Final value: 12.4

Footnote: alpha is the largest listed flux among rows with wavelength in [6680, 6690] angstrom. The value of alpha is 15.9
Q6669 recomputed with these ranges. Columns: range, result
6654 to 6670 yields 8.22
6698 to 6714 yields 8.07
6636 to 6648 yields 9.6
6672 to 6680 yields 10.4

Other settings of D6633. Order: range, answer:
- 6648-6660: 11.9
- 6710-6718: 8.12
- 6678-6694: 8.17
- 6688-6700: 10.7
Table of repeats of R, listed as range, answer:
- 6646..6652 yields 11.7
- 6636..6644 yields 11.5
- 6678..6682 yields 13.6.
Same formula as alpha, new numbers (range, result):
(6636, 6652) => 12.5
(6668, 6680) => 12.7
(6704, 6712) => 13.9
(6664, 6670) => 12.9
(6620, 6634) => 14.1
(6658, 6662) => 14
